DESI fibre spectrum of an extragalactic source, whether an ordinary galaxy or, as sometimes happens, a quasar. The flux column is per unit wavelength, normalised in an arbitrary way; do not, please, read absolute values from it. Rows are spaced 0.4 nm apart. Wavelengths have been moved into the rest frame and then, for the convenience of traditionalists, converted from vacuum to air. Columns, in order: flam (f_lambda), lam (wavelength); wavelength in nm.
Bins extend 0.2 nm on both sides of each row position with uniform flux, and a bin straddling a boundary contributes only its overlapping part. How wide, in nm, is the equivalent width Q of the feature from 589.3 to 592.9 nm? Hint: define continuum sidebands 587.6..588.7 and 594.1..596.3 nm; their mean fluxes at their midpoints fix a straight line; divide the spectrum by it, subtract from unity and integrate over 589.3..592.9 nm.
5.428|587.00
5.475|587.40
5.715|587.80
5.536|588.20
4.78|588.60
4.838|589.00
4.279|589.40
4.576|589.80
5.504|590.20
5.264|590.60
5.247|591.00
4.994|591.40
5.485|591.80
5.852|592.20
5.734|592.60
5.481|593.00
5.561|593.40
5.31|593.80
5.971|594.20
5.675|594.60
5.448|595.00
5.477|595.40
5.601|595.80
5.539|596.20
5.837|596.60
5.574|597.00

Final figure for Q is 0.16 nm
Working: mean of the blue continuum 5.39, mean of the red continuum 5.61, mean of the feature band 5.25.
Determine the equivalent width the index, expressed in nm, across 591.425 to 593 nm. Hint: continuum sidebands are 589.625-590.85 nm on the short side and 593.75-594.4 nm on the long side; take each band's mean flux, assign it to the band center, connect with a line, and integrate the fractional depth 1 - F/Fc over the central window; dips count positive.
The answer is -0.044 nm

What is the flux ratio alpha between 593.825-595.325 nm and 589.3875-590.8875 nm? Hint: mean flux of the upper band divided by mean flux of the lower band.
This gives 1.13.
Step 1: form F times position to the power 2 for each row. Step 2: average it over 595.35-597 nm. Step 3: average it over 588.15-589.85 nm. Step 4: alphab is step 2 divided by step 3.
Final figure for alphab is 1.21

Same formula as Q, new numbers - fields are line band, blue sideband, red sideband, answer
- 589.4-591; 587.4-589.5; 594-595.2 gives 0.08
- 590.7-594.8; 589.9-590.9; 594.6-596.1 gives -0.09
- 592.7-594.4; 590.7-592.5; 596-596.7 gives -0.02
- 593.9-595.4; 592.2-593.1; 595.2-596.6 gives -0.01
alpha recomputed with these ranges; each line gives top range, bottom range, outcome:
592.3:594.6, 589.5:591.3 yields 1.11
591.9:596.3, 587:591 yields 1.09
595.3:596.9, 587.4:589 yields 1.06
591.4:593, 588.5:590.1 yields 1.20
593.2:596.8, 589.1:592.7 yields 1.08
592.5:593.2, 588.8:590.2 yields 1.19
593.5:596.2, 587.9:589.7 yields 1.14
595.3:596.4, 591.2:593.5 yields 1.01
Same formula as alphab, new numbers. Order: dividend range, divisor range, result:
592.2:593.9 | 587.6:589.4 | 1.11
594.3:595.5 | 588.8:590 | 1.24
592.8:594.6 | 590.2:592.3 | 1.05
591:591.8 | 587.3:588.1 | 0.94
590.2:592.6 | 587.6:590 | 1.10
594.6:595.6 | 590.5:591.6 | 1.08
